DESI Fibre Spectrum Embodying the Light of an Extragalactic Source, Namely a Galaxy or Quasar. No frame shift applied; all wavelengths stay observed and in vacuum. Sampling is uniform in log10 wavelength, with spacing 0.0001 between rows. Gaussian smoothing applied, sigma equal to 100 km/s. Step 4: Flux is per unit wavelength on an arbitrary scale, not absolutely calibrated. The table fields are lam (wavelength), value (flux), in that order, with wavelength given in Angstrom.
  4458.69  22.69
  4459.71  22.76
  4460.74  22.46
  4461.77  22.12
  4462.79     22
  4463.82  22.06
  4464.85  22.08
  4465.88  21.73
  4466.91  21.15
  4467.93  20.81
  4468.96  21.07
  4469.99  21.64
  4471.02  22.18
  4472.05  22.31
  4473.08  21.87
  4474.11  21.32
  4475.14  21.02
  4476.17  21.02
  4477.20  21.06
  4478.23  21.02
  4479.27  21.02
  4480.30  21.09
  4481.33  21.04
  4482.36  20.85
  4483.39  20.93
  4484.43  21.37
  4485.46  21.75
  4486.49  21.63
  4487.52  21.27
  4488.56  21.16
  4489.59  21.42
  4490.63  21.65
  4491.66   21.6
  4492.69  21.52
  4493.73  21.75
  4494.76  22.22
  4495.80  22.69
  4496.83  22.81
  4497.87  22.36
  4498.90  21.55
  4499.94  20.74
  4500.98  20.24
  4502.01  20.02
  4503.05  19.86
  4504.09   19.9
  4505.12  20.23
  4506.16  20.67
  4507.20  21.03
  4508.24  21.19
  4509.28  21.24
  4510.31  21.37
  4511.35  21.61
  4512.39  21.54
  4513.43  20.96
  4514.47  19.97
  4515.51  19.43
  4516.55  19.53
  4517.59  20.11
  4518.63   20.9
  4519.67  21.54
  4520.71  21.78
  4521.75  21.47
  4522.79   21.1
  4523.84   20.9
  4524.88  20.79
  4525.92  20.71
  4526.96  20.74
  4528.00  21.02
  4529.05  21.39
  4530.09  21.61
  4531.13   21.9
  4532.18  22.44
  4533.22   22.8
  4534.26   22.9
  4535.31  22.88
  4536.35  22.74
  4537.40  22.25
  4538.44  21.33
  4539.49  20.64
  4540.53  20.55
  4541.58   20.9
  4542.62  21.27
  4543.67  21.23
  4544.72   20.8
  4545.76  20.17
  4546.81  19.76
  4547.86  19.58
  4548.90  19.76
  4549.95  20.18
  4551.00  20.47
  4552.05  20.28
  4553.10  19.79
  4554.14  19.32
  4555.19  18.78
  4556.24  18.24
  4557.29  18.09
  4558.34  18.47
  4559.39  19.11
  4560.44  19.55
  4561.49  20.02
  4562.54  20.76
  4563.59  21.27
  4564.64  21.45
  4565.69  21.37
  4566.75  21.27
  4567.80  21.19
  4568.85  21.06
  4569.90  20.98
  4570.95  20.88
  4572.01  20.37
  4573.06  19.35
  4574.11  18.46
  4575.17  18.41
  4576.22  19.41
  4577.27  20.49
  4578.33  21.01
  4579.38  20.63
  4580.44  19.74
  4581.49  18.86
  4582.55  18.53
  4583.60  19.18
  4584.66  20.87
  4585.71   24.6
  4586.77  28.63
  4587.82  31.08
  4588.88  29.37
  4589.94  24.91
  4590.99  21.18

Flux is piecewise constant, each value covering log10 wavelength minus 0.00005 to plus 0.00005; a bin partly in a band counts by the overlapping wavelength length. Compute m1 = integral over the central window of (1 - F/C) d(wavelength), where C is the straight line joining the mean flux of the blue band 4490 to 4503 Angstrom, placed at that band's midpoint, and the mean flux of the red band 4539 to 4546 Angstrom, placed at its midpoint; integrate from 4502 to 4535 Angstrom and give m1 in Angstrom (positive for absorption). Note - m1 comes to 0.2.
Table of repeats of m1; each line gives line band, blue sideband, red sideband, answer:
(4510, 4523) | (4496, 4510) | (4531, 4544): 0.3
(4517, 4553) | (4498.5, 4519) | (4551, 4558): -2.4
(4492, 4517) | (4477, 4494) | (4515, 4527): 0.0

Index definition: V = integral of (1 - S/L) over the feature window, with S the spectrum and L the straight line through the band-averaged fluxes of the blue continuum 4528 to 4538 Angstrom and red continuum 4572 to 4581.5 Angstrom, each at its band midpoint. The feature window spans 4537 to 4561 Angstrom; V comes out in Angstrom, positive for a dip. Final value 1.5 Angstrom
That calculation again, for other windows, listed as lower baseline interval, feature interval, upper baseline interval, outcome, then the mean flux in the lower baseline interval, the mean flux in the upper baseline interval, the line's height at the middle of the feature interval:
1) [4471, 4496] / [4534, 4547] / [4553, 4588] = -0.31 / 21.4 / 20.5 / 20.8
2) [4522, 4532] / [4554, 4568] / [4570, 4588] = 0.77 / 21.2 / 21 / 21.1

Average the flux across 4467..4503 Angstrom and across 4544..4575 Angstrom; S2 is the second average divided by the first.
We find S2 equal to 0.9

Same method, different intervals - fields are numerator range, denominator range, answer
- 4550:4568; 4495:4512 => 0.94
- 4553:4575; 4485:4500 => 0.92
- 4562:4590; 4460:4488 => 1.00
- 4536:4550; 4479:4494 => 0.97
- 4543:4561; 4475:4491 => 0.93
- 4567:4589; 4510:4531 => 1.02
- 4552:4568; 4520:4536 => 0.92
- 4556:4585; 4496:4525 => 0.96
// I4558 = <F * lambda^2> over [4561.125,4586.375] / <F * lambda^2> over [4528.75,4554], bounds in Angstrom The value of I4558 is 1.0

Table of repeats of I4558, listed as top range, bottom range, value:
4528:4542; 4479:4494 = 1.05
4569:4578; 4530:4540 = 0.91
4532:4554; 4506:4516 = 1.02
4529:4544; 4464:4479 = 1.05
